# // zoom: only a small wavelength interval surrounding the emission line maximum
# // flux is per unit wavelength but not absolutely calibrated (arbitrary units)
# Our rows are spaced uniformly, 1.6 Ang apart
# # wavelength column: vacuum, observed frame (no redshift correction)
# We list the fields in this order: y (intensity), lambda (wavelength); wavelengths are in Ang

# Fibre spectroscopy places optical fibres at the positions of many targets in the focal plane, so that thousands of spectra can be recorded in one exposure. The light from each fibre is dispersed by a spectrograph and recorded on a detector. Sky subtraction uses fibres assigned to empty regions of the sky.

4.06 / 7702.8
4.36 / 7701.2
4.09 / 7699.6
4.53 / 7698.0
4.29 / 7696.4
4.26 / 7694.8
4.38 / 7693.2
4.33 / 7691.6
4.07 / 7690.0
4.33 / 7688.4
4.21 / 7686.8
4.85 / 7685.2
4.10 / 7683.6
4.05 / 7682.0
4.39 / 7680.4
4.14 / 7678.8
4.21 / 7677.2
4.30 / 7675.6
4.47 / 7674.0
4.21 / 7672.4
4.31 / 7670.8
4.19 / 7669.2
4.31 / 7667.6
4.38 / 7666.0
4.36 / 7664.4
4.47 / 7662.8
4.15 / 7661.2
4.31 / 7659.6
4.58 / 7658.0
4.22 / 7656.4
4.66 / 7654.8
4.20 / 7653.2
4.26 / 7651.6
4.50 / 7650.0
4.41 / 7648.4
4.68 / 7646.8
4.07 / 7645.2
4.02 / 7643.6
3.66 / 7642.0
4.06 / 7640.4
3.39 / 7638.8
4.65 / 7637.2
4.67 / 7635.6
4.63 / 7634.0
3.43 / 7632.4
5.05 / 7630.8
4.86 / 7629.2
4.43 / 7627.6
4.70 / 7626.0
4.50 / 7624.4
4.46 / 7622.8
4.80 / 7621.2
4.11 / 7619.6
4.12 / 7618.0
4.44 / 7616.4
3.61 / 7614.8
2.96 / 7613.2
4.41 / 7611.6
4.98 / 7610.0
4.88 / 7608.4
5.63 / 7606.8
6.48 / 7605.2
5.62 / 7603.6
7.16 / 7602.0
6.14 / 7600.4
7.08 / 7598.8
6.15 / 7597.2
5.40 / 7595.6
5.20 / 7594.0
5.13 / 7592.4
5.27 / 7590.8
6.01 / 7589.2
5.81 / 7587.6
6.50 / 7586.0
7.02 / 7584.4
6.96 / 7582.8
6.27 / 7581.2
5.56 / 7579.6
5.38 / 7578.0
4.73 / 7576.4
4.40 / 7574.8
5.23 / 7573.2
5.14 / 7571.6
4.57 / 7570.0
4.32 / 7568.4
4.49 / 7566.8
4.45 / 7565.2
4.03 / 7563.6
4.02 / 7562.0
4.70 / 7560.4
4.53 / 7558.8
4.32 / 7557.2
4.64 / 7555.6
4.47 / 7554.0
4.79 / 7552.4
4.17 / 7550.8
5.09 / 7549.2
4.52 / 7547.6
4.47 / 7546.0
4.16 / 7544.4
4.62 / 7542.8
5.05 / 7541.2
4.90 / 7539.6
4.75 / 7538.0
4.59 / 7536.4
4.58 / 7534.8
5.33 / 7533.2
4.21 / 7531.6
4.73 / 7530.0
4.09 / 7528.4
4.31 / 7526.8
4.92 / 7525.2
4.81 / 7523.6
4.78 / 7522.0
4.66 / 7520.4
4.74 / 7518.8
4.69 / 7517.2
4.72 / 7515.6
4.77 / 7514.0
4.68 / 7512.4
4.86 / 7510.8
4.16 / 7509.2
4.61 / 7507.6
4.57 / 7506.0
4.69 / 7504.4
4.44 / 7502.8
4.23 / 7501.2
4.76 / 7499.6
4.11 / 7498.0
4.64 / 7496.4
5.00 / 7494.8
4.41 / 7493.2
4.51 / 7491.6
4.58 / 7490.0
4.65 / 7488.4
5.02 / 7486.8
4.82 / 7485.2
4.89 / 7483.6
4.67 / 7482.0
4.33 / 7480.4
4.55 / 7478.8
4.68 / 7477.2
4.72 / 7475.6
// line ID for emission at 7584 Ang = [S II] 6716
